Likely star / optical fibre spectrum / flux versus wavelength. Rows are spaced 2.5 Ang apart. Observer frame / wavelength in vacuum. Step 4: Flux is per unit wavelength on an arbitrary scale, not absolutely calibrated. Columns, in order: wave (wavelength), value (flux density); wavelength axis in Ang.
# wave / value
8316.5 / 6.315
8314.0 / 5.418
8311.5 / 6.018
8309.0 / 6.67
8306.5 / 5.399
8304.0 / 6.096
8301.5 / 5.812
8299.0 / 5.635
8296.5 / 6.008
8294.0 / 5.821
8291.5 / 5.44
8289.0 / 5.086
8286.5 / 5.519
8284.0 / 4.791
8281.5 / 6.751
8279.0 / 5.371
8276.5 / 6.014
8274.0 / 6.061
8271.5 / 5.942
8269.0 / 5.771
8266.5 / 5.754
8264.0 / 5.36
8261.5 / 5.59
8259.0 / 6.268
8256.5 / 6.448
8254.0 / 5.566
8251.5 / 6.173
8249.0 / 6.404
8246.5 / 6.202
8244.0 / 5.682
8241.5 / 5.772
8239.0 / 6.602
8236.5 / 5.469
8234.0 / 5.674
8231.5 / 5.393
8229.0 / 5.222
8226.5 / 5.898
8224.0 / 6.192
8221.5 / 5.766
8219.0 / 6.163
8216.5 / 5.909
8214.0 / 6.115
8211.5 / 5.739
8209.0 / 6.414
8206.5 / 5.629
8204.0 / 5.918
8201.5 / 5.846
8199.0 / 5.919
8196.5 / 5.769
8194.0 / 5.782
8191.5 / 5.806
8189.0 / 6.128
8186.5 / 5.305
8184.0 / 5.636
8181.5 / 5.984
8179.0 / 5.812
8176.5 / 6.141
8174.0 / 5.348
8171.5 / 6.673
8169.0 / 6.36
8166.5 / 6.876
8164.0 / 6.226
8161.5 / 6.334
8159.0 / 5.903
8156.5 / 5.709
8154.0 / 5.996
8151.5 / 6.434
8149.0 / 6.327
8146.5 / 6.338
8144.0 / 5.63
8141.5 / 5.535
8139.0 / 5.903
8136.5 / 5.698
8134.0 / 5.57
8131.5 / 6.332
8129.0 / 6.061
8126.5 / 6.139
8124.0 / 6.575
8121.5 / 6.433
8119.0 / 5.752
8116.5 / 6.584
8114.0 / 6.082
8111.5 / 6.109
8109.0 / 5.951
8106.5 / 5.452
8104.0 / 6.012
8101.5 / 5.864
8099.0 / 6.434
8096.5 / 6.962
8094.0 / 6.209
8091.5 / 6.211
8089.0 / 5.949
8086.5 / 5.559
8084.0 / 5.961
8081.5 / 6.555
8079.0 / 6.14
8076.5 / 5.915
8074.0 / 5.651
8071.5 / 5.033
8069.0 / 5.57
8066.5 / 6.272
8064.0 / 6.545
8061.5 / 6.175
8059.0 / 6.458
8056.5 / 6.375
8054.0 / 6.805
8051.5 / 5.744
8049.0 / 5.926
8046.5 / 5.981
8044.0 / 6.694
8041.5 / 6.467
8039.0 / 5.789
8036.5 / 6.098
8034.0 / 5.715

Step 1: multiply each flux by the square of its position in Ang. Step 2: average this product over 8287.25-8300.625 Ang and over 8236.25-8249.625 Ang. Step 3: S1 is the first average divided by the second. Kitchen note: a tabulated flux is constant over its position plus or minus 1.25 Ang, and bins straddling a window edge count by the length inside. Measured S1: 0.94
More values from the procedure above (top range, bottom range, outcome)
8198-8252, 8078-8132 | 0.99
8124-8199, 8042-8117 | 1.00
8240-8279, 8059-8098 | 1.02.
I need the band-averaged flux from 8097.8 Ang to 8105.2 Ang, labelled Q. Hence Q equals 6.1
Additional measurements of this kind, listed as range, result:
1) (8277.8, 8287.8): 5.61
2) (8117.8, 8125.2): 6.25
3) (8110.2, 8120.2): 6.13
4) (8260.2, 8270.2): 5.62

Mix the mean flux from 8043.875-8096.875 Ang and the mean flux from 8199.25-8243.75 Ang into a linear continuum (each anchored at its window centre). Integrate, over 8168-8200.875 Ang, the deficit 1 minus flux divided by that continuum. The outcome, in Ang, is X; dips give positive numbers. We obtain 0.2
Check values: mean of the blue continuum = 6.1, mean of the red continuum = 5.86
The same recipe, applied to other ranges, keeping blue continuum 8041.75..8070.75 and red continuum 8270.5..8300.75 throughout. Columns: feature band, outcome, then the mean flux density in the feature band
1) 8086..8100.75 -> -0.26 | 6.24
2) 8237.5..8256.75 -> -0.97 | 6.08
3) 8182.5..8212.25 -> 0.37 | 5.83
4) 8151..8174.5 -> -0.89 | 6.2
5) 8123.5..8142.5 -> 0.28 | 5.96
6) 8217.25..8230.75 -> 0.02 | 5.83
